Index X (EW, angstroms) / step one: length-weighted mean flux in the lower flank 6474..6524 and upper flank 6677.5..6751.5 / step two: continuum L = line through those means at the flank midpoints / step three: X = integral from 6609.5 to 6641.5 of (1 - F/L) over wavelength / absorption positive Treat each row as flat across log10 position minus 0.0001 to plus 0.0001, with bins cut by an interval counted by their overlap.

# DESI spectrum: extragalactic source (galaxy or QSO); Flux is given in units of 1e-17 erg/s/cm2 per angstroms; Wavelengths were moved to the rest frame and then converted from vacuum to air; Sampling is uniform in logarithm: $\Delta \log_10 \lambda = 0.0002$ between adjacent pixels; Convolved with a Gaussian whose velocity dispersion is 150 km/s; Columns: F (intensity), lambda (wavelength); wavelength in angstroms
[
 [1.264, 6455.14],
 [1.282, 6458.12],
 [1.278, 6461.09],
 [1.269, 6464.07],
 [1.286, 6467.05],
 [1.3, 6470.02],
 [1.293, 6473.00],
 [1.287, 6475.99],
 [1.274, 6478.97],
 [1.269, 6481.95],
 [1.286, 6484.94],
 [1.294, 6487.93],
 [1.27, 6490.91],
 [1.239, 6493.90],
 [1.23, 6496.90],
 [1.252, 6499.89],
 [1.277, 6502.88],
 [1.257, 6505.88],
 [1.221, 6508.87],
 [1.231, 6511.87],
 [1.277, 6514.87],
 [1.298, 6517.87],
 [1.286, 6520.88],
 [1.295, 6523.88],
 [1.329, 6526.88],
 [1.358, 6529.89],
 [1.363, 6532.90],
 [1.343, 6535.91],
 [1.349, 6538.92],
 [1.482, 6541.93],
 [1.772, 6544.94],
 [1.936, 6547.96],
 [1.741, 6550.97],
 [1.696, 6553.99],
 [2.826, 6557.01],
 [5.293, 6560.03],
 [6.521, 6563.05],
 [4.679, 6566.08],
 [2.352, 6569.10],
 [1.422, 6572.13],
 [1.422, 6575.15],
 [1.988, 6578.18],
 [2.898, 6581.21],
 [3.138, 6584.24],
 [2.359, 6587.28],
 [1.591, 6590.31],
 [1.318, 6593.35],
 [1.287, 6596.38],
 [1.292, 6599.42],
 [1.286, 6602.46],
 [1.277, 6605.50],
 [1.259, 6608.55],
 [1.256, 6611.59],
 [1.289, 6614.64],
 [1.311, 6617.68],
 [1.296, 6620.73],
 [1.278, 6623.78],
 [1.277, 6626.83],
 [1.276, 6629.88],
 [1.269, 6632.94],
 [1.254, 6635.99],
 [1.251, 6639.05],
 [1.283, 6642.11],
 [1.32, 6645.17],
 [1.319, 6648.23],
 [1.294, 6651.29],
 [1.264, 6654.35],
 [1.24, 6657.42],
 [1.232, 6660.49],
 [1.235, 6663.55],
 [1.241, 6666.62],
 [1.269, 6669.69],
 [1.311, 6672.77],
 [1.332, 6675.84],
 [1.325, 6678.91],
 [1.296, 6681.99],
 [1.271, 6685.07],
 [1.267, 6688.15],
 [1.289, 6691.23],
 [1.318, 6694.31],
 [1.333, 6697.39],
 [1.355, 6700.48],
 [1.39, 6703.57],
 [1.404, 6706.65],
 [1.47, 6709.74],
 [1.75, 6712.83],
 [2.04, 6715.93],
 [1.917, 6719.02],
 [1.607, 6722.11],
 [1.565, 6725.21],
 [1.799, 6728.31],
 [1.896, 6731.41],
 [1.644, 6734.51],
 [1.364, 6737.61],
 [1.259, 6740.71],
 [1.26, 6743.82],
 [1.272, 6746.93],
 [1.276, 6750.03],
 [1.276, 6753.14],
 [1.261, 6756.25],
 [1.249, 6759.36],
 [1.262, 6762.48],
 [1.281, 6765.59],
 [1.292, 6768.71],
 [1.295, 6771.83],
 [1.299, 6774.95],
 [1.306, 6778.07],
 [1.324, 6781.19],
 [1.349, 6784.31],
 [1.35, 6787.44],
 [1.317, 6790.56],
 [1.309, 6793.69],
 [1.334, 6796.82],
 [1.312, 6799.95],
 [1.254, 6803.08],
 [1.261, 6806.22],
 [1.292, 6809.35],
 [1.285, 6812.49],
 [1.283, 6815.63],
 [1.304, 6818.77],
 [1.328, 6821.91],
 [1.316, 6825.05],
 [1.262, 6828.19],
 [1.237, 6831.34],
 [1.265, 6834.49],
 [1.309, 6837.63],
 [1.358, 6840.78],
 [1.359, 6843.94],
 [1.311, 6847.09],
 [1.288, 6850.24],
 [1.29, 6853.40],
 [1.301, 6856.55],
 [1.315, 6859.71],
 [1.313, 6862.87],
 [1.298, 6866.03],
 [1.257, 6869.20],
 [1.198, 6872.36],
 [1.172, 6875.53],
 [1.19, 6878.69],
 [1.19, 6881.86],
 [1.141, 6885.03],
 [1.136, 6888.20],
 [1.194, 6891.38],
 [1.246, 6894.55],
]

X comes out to 2.6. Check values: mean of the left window 1.27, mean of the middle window 1.28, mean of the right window 1.47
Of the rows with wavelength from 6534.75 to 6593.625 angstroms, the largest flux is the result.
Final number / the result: 6.521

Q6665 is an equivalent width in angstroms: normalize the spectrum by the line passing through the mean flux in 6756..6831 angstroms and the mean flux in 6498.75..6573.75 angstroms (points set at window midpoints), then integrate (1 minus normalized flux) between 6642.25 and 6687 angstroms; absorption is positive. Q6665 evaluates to 9.9 angstroms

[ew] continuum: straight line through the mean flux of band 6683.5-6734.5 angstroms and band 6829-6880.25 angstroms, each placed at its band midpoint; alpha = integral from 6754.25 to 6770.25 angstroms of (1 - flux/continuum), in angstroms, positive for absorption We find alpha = 2.0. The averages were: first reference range 1.55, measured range 1.27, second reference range 1.28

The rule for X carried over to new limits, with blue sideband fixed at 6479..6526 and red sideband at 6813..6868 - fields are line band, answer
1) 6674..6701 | -0.46 angstroms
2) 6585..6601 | -4.59 angstroms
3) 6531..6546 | -2.12 angstroms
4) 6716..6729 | -4.68 angstroms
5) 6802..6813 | 0.21 angstroms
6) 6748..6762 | 0.29 angstroms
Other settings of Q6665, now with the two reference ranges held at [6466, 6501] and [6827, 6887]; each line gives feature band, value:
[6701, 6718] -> -4.5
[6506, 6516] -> 0.2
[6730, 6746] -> -2.6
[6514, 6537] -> -0.8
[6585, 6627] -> -4.9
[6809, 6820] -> -0.2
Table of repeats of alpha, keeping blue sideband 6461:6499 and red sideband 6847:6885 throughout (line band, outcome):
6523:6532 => -0.4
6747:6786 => -0.9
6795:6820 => -0.7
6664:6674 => 0.0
